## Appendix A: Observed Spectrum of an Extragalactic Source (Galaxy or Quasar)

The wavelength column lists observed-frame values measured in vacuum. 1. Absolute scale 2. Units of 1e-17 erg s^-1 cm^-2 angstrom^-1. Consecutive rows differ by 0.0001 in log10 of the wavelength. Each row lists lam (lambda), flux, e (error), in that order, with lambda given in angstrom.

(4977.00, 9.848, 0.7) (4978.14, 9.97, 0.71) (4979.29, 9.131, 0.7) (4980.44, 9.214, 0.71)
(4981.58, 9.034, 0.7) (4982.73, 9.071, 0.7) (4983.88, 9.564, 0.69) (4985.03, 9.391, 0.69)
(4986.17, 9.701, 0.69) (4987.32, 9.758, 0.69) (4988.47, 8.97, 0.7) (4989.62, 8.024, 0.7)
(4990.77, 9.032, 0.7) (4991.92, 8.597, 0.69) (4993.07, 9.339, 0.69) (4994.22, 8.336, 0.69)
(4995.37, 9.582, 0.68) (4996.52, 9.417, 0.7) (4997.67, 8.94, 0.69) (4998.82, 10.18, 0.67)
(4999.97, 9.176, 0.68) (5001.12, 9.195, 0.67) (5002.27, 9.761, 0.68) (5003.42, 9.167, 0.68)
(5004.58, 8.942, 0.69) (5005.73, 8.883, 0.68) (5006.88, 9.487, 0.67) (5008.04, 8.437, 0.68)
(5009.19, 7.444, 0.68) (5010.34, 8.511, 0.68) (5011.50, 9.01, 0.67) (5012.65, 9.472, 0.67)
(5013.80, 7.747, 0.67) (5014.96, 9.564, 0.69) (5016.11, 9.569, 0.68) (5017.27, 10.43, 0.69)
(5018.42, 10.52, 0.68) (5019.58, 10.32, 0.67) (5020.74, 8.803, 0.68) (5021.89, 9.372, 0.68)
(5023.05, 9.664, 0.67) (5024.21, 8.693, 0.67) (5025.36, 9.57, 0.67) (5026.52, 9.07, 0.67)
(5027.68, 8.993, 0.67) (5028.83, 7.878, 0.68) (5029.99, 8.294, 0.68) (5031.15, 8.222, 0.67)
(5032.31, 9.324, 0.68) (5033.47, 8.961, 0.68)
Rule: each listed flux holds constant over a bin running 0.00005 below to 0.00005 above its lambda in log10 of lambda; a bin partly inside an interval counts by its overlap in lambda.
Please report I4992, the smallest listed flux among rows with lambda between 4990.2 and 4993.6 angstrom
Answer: 8.597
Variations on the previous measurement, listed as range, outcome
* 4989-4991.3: 8.024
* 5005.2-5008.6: 8.437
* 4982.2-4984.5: 9.071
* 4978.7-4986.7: 9.034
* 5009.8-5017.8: 7.747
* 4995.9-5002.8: 8.94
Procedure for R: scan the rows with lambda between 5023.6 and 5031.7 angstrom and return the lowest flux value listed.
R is 7.878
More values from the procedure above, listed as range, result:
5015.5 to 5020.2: 9.569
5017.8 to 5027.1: 8.693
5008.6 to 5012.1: 7.444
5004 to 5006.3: 8.883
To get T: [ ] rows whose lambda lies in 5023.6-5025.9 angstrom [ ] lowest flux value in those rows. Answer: 8.693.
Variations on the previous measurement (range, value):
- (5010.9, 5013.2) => 9.01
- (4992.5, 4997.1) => 8.336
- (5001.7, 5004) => 9.167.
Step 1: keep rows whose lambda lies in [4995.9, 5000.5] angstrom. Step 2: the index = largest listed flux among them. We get 10.18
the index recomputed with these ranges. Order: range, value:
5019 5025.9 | 10.32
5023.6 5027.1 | 9.57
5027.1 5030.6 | 8.993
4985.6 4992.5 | 9.758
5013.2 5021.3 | 10.52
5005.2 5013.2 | 9.487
